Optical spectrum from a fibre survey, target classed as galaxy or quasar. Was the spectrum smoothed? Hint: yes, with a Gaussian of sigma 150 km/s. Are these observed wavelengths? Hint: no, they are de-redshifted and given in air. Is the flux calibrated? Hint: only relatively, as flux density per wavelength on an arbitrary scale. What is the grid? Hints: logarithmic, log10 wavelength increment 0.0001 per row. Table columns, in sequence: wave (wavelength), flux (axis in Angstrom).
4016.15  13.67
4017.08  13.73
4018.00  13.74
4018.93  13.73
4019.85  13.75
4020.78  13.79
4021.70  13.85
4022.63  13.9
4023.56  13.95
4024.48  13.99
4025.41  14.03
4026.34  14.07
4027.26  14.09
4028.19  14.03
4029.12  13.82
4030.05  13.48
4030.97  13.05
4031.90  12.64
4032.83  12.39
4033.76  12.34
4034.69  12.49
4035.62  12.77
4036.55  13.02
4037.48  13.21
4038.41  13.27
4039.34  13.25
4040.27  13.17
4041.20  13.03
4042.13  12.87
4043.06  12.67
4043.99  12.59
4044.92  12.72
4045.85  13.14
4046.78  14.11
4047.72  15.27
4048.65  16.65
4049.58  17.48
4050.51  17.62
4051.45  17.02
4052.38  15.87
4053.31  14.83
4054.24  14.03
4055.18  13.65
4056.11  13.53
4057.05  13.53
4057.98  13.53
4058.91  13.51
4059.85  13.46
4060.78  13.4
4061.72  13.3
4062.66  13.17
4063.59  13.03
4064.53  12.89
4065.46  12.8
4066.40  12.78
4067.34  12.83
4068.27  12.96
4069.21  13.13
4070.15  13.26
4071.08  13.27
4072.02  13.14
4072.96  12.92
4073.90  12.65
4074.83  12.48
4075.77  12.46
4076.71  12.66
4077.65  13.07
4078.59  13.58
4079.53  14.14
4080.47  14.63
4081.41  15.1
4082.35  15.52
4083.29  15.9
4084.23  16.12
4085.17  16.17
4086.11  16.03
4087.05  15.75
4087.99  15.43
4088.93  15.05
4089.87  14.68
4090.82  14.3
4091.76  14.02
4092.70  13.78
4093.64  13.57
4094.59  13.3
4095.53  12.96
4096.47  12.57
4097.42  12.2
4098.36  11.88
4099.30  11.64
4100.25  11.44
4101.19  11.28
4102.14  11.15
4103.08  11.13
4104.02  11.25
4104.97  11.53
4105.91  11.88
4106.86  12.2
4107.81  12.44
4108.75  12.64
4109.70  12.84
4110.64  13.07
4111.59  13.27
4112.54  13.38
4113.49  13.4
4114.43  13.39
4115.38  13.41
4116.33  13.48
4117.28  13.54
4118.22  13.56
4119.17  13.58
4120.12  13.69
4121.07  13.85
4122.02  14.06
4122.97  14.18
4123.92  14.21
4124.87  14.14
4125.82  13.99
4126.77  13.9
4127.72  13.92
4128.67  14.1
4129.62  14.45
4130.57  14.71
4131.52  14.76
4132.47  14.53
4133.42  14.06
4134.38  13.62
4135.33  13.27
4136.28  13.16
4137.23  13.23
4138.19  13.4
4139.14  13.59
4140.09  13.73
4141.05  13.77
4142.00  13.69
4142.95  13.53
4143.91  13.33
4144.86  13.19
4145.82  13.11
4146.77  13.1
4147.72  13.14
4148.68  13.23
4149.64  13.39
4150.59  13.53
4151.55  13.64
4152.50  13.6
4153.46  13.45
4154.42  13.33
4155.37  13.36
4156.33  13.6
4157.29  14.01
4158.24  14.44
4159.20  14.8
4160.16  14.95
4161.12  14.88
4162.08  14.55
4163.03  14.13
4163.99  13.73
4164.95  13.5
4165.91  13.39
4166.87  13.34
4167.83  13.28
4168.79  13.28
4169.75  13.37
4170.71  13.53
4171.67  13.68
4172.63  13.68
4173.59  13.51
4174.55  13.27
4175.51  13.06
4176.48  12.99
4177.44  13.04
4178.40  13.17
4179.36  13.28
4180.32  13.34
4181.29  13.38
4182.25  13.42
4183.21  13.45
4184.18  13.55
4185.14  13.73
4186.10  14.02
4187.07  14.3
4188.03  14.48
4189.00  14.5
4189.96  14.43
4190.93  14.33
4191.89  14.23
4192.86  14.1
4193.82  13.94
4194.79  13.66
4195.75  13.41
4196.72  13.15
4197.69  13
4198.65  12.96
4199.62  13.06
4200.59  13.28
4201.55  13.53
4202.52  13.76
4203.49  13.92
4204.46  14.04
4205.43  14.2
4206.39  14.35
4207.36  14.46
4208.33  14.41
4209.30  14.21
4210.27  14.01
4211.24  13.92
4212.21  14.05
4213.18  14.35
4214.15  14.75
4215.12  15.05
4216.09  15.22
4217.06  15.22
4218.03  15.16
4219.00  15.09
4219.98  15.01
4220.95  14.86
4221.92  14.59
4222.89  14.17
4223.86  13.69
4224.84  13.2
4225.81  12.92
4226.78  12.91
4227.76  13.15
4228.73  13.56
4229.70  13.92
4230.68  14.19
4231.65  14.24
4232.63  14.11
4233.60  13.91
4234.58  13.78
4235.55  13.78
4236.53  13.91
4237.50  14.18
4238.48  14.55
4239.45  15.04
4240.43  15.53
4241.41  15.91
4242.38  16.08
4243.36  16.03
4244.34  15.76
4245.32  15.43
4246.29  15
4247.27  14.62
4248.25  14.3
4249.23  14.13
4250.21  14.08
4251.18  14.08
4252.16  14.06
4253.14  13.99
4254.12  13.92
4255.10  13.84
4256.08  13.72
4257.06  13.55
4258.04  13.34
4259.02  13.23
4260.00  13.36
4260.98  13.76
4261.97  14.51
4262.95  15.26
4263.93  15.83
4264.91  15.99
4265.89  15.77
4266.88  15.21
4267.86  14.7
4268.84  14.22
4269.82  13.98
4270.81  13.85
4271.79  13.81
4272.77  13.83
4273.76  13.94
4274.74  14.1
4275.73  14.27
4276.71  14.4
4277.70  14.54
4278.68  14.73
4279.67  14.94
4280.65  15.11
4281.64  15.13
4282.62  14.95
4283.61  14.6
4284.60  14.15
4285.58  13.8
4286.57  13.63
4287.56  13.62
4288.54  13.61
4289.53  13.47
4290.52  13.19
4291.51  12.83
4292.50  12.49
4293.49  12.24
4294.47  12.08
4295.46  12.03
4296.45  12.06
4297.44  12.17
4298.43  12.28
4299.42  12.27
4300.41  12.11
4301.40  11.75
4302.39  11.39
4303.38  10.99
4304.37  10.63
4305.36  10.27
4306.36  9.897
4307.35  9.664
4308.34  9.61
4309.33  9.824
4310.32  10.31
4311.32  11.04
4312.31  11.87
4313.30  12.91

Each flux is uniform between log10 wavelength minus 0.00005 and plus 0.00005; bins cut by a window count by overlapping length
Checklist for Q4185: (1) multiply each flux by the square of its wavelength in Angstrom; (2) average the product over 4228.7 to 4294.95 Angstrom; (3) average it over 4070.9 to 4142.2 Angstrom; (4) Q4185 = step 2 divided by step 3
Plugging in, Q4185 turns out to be 1.1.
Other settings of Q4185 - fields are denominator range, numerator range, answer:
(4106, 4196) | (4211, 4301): 1.09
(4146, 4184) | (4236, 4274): 1.12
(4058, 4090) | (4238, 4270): 1.15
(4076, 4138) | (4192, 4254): 1.11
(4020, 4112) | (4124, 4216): 1.07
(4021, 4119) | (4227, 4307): 1.12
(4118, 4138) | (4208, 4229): 1.07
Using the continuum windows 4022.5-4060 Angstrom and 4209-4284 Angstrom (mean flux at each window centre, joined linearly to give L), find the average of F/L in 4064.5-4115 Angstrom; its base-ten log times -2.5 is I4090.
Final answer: 0.06 mag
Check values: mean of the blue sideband 13.9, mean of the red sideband 14.4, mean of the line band 13.3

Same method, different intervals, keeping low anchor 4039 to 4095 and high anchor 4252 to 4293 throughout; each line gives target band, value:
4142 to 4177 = 0.037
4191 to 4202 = 0.046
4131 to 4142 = 0.026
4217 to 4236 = 0.007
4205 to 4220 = -0.034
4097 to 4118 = 0.135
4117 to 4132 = 0.000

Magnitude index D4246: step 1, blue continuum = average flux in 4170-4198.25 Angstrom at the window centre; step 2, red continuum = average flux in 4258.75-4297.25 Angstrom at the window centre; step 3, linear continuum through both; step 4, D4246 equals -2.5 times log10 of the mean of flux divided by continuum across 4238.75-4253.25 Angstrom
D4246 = -0.08 mag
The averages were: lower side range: 13.6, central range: 15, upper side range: 14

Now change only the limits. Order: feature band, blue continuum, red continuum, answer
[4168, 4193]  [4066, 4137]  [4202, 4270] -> 0.030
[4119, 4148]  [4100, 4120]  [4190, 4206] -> -0.073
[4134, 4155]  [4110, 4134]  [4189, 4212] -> 0.035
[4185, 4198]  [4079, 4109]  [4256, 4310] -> -0.046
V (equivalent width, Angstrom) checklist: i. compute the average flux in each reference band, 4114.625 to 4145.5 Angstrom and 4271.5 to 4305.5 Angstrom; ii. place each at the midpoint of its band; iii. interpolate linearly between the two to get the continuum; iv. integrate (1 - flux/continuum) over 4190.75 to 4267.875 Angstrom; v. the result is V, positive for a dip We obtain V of -4.84 Angstrom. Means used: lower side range 13.8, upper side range 13.2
